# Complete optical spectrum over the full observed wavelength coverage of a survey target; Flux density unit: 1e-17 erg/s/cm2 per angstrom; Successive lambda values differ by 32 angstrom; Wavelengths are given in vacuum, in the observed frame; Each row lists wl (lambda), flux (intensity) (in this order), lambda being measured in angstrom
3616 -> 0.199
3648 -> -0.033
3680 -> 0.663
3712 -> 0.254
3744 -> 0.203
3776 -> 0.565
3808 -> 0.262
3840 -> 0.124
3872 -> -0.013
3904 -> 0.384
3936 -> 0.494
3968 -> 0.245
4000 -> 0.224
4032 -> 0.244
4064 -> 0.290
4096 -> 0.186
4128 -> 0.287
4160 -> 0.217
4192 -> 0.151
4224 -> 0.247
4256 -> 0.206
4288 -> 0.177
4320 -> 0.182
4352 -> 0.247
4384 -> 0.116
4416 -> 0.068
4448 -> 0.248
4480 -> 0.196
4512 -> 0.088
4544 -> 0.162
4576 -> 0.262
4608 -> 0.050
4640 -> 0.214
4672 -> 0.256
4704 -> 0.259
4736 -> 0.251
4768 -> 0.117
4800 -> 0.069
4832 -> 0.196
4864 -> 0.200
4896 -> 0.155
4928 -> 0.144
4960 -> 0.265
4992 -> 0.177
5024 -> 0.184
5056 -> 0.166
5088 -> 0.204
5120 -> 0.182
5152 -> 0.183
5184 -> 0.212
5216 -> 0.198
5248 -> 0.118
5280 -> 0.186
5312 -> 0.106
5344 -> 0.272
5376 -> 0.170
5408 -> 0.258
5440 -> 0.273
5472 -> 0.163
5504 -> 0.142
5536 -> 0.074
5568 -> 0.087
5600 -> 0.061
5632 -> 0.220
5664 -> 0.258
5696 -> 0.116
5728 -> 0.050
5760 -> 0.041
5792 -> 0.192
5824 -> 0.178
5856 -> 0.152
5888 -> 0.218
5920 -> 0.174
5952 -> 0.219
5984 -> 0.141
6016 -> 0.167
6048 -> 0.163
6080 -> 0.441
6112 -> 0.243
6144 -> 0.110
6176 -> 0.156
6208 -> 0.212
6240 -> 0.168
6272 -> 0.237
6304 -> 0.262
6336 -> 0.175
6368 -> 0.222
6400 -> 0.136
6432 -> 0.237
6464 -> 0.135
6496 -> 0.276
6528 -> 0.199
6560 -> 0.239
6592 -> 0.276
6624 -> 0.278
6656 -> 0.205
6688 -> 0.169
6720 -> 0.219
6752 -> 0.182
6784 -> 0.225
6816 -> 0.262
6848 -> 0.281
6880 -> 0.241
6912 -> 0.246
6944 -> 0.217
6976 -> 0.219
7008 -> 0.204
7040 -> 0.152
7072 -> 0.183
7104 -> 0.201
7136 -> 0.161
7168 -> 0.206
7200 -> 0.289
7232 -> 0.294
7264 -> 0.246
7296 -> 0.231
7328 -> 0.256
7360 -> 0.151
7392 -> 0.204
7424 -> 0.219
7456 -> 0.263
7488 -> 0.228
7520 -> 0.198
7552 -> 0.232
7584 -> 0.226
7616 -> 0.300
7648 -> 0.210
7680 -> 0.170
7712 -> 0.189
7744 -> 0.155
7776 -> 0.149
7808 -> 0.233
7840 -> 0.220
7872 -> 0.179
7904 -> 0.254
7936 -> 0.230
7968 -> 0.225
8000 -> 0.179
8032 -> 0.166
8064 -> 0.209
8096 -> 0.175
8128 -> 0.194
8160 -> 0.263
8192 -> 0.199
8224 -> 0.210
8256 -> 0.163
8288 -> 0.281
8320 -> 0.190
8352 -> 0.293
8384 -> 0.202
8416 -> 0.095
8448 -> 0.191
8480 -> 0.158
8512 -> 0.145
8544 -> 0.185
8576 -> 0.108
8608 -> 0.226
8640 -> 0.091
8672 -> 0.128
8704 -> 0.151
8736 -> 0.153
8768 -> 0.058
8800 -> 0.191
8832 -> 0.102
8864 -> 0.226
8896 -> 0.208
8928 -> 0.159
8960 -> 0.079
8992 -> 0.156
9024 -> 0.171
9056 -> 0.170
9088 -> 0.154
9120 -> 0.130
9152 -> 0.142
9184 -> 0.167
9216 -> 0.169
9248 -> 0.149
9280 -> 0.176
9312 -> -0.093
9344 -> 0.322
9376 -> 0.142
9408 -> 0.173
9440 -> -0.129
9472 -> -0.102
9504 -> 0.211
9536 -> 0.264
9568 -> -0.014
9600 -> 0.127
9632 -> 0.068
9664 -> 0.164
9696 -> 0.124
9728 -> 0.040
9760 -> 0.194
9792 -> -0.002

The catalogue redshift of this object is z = 0.63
